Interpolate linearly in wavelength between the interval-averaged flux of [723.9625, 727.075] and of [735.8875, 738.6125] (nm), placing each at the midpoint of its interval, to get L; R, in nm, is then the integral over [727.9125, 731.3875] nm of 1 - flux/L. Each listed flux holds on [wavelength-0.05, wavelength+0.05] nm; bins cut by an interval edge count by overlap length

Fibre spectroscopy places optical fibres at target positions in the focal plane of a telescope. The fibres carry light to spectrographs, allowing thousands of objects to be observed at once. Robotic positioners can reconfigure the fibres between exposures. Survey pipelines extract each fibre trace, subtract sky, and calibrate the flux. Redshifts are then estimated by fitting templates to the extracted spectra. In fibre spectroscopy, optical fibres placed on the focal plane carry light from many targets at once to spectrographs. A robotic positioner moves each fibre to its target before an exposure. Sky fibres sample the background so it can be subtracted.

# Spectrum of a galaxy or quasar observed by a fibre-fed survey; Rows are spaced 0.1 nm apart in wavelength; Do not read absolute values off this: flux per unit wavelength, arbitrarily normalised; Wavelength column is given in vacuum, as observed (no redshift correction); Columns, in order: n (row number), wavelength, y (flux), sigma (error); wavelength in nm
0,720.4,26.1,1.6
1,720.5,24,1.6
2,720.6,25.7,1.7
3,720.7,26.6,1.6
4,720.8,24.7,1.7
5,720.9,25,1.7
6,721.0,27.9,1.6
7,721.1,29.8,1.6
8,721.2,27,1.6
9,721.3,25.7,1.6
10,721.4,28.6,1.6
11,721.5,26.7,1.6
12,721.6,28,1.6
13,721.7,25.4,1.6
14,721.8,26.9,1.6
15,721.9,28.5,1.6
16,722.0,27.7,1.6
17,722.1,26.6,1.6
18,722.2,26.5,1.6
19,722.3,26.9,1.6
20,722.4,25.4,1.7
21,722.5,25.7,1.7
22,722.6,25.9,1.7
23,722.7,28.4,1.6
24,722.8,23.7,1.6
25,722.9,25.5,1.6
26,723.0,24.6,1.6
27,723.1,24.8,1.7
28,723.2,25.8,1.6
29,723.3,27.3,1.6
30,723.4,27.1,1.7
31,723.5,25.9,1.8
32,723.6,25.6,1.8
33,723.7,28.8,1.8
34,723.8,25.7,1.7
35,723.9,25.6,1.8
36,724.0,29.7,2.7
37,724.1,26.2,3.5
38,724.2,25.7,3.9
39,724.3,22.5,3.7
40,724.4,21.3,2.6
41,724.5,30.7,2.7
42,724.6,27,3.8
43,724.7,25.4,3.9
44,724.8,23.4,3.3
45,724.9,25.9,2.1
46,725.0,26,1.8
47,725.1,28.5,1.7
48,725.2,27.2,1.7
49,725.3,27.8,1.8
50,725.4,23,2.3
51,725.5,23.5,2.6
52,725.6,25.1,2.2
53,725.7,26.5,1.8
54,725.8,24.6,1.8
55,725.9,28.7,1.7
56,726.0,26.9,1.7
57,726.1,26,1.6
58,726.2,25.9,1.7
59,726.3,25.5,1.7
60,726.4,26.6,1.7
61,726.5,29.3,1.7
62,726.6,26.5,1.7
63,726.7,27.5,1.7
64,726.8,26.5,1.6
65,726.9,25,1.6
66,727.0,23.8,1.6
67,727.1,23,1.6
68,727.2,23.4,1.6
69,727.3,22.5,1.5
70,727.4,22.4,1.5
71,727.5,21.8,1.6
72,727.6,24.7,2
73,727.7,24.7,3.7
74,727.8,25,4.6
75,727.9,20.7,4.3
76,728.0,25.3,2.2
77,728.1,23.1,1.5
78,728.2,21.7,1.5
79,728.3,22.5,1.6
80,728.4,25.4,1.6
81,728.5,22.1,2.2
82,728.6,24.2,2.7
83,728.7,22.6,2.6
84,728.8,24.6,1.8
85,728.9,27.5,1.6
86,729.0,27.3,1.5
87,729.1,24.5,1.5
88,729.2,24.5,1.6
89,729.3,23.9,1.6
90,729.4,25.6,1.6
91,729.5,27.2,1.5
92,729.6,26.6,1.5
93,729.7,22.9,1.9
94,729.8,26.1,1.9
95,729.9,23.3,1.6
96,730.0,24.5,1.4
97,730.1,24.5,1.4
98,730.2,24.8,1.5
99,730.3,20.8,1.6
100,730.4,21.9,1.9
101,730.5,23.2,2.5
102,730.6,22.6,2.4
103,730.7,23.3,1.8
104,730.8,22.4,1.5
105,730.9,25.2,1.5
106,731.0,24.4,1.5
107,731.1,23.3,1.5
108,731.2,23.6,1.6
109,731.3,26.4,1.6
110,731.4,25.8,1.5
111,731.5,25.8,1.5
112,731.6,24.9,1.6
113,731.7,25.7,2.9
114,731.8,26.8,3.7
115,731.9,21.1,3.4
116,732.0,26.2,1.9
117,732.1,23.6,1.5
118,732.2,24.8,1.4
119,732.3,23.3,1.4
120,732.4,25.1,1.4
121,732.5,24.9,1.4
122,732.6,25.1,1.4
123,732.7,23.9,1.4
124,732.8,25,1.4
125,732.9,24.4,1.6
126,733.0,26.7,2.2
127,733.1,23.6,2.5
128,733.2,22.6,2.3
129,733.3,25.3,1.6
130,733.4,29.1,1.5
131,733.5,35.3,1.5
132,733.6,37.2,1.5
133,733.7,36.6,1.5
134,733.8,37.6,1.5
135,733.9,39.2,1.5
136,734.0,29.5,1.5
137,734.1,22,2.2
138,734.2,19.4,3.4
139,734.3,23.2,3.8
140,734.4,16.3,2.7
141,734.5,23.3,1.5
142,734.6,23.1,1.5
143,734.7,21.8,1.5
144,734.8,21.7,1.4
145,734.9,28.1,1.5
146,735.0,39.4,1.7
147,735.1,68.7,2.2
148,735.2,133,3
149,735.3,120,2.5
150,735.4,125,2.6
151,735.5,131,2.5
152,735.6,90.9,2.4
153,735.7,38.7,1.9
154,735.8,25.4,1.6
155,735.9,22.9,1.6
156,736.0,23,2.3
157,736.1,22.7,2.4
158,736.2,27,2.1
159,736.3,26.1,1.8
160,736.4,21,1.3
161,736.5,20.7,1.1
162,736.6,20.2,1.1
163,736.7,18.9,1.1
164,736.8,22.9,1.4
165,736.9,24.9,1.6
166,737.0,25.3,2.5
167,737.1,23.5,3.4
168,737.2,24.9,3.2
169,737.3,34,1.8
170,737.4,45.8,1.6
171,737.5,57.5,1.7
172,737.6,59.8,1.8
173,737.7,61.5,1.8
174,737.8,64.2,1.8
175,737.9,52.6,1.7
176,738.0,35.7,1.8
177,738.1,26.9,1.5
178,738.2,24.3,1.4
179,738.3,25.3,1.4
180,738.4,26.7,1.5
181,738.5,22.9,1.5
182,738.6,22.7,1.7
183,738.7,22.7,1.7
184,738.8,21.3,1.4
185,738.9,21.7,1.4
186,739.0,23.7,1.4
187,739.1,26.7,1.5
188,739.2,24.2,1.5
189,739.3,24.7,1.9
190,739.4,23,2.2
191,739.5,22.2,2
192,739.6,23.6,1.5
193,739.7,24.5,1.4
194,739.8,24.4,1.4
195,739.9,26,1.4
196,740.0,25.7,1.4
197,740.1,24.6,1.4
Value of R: 0.48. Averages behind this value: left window 26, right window 31.8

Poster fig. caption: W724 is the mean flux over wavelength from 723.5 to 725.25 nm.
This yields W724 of 26.2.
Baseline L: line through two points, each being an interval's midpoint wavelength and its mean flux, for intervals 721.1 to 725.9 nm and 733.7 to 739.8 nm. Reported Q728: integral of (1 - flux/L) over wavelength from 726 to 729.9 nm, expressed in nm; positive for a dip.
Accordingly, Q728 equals 0.664 nm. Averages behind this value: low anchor 26.2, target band 24.7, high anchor 36.9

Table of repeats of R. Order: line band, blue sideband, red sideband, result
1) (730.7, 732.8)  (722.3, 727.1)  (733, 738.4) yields 0.61 nm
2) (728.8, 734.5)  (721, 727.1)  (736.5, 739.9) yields 0.58 nm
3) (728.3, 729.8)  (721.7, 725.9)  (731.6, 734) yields 0.11 nm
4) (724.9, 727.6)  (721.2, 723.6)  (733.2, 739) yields 0.38 nm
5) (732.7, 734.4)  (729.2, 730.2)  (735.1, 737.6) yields 0.45 nm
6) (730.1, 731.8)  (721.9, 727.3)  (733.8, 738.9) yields 0.46 nm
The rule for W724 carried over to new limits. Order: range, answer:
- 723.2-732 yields 25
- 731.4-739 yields 35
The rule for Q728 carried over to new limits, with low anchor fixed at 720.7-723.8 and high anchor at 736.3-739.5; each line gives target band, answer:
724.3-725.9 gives 0.090 nm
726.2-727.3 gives 0.083 nm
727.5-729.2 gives 0.242 nm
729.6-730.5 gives 0.150 nm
